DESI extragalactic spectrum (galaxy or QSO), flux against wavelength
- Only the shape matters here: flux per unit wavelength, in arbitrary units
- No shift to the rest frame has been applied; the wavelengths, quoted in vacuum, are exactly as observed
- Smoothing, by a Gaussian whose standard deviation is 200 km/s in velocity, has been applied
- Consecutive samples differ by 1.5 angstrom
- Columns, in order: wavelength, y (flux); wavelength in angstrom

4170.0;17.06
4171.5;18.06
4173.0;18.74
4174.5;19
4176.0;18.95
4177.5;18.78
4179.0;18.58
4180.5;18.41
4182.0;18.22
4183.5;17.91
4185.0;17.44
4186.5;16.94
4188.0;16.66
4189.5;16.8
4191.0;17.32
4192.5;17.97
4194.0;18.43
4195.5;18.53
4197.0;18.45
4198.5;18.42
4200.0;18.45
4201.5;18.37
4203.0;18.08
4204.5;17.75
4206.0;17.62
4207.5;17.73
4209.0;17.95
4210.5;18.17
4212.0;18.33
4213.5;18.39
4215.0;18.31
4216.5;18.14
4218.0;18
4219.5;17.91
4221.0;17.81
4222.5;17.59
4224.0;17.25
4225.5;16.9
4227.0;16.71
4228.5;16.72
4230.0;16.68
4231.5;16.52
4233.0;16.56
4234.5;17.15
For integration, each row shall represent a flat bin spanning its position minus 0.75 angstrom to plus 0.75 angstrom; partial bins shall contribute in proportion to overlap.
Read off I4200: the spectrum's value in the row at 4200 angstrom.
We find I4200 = 18.45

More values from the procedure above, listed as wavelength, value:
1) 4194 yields 18.43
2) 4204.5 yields 17.75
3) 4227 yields 16.71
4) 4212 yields 18.33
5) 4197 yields 18.45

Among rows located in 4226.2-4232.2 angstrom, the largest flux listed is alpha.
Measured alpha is 16.72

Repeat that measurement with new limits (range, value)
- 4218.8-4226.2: 17.91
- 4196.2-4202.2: 18.45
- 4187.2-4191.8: 17.32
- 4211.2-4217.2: 18.39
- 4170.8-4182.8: 19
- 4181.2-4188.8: 18.22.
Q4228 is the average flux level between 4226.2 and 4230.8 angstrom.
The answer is 16.7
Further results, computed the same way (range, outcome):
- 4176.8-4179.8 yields 18.7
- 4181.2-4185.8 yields 17.9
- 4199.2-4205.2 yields 18.2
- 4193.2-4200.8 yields 18.5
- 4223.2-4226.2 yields 17.1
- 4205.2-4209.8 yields 17.8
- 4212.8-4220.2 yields 18.2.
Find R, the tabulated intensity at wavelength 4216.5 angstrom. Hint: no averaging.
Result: 18.14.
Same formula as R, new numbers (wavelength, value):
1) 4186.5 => 16.94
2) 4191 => 17.32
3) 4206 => 17.62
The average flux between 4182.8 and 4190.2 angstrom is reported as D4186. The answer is 17.1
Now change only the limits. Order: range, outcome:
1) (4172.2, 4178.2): 18.9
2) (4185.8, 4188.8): 16.8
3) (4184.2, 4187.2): 17.2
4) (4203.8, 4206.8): 17.7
